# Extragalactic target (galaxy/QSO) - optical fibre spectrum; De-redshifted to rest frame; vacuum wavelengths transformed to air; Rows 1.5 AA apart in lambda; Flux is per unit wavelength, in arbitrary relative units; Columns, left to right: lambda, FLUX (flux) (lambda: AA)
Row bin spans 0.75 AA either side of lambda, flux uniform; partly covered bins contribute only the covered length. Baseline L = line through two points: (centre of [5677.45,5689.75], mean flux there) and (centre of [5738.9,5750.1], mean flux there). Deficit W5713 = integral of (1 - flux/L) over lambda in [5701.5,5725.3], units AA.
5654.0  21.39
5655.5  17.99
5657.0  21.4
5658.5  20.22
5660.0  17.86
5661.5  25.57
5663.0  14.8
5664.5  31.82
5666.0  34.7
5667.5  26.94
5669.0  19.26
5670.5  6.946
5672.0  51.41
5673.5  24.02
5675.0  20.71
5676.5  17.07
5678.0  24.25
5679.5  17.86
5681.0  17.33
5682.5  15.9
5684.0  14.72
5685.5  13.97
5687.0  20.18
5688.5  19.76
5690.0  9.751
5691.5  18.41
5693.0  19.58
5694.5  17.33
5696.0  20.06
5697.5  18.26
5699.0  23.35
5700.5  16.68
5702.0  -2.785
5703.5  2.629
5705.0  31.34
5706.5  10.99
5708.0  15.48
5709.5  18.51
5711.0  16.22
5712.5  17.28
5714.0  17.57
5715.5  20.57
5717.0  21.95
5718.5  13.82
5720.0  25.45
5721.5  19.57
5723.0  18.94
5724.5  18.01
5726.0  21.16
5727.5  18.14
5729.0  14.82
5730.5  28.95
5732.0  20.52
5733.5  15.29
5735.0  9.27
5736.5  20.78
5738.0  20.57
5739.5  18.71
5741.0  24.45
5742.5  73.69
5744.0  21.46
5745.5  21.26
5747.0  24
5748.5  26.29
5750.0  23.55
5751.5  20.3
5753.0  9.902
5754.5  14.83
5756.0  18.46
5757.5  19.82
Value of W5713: 6.9 AA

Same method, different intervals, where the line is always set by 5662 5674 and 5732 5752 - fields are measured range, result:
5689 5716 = 9.8 AA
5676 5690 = 4.6 AA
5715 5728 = 2.7 AA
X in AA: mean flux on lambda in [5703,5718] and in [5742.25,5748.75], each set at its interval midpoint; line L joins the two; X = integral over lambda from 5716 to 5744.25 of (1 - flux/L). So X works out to 3.0 AA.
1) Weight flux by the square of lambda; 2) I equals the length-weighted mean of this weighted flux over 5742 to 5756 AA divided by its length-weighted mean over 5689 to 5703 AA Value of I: 1.64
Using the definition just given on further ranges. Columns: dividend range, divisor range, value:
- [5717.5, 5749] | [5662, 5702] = 1.14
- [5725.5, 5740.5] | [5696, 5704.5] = 1.47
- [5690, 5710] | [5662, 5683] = 0.69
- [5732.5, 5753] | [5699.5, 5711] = 1.78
